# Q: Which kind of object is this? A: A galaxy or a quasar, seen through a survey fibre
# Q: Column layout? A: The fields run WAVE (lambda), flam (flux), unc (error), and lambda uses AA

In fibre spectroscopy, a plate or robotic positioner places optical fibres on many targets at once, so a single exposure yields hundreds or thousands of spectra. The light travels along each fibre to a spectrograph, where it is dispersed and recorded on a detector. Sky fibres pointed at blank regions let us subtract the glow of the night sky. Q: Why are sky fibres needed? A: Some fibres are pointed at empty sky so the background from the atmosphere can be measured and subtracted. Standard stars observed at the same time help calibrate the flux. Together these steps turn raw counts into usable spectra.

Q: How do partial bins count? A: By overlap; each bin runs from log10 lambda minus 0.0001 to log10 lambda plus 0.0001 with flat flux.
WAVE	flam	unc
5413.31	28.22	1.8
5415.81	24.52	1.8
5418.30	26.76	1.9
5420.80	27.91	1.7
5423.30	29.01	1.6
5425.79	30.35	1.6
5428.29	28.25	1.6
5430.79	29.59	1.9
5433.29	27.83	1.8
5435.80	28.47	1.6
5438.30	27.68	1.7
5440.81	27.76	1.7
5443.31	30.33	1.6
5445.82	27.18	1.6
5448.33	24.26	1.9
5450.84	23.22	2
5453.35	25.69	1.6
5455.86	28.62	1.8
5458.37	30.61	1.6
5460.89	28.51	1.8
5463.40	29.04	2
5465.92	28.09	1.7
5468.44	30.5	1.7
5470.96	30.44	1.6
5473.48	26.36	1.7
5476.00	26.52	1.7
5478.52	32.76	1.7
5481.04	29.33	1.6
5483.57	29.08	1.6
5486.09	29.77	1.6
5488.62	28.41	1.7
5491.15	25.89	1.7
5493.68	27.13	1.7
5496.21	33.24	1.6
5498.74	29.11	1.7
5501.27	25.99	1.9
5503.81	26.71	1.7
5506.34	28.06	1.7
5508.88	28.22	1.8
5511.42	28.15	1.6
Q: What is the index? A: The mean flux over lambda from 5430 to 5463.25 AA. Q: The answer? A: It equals 27.7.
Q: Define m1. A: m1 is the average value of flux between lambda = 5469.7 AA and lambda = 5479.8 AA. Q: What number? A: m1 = 29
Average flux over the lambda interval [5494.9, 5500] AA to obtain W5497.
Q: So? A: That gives 31.2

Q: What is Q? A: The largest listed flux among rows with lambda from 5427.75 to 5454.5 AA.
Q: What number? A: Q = 30.33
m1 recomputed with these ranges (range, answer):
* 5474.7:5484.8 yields 29.4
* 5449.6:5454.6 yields 24.5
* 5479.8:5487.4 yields 29.4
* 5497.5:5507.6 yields 27.5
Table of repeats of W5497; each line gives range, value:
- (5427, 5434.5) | 28.6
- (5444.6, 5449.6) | 25.7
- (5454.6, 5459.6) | 29.6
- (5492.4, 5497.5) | 30.2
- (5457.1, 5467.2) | 29.1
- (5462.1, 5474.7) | 28.9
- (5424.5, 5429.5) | 29.3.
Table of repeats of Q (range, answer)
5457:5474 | 30.61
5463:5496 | 32.76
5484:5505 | 33.24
